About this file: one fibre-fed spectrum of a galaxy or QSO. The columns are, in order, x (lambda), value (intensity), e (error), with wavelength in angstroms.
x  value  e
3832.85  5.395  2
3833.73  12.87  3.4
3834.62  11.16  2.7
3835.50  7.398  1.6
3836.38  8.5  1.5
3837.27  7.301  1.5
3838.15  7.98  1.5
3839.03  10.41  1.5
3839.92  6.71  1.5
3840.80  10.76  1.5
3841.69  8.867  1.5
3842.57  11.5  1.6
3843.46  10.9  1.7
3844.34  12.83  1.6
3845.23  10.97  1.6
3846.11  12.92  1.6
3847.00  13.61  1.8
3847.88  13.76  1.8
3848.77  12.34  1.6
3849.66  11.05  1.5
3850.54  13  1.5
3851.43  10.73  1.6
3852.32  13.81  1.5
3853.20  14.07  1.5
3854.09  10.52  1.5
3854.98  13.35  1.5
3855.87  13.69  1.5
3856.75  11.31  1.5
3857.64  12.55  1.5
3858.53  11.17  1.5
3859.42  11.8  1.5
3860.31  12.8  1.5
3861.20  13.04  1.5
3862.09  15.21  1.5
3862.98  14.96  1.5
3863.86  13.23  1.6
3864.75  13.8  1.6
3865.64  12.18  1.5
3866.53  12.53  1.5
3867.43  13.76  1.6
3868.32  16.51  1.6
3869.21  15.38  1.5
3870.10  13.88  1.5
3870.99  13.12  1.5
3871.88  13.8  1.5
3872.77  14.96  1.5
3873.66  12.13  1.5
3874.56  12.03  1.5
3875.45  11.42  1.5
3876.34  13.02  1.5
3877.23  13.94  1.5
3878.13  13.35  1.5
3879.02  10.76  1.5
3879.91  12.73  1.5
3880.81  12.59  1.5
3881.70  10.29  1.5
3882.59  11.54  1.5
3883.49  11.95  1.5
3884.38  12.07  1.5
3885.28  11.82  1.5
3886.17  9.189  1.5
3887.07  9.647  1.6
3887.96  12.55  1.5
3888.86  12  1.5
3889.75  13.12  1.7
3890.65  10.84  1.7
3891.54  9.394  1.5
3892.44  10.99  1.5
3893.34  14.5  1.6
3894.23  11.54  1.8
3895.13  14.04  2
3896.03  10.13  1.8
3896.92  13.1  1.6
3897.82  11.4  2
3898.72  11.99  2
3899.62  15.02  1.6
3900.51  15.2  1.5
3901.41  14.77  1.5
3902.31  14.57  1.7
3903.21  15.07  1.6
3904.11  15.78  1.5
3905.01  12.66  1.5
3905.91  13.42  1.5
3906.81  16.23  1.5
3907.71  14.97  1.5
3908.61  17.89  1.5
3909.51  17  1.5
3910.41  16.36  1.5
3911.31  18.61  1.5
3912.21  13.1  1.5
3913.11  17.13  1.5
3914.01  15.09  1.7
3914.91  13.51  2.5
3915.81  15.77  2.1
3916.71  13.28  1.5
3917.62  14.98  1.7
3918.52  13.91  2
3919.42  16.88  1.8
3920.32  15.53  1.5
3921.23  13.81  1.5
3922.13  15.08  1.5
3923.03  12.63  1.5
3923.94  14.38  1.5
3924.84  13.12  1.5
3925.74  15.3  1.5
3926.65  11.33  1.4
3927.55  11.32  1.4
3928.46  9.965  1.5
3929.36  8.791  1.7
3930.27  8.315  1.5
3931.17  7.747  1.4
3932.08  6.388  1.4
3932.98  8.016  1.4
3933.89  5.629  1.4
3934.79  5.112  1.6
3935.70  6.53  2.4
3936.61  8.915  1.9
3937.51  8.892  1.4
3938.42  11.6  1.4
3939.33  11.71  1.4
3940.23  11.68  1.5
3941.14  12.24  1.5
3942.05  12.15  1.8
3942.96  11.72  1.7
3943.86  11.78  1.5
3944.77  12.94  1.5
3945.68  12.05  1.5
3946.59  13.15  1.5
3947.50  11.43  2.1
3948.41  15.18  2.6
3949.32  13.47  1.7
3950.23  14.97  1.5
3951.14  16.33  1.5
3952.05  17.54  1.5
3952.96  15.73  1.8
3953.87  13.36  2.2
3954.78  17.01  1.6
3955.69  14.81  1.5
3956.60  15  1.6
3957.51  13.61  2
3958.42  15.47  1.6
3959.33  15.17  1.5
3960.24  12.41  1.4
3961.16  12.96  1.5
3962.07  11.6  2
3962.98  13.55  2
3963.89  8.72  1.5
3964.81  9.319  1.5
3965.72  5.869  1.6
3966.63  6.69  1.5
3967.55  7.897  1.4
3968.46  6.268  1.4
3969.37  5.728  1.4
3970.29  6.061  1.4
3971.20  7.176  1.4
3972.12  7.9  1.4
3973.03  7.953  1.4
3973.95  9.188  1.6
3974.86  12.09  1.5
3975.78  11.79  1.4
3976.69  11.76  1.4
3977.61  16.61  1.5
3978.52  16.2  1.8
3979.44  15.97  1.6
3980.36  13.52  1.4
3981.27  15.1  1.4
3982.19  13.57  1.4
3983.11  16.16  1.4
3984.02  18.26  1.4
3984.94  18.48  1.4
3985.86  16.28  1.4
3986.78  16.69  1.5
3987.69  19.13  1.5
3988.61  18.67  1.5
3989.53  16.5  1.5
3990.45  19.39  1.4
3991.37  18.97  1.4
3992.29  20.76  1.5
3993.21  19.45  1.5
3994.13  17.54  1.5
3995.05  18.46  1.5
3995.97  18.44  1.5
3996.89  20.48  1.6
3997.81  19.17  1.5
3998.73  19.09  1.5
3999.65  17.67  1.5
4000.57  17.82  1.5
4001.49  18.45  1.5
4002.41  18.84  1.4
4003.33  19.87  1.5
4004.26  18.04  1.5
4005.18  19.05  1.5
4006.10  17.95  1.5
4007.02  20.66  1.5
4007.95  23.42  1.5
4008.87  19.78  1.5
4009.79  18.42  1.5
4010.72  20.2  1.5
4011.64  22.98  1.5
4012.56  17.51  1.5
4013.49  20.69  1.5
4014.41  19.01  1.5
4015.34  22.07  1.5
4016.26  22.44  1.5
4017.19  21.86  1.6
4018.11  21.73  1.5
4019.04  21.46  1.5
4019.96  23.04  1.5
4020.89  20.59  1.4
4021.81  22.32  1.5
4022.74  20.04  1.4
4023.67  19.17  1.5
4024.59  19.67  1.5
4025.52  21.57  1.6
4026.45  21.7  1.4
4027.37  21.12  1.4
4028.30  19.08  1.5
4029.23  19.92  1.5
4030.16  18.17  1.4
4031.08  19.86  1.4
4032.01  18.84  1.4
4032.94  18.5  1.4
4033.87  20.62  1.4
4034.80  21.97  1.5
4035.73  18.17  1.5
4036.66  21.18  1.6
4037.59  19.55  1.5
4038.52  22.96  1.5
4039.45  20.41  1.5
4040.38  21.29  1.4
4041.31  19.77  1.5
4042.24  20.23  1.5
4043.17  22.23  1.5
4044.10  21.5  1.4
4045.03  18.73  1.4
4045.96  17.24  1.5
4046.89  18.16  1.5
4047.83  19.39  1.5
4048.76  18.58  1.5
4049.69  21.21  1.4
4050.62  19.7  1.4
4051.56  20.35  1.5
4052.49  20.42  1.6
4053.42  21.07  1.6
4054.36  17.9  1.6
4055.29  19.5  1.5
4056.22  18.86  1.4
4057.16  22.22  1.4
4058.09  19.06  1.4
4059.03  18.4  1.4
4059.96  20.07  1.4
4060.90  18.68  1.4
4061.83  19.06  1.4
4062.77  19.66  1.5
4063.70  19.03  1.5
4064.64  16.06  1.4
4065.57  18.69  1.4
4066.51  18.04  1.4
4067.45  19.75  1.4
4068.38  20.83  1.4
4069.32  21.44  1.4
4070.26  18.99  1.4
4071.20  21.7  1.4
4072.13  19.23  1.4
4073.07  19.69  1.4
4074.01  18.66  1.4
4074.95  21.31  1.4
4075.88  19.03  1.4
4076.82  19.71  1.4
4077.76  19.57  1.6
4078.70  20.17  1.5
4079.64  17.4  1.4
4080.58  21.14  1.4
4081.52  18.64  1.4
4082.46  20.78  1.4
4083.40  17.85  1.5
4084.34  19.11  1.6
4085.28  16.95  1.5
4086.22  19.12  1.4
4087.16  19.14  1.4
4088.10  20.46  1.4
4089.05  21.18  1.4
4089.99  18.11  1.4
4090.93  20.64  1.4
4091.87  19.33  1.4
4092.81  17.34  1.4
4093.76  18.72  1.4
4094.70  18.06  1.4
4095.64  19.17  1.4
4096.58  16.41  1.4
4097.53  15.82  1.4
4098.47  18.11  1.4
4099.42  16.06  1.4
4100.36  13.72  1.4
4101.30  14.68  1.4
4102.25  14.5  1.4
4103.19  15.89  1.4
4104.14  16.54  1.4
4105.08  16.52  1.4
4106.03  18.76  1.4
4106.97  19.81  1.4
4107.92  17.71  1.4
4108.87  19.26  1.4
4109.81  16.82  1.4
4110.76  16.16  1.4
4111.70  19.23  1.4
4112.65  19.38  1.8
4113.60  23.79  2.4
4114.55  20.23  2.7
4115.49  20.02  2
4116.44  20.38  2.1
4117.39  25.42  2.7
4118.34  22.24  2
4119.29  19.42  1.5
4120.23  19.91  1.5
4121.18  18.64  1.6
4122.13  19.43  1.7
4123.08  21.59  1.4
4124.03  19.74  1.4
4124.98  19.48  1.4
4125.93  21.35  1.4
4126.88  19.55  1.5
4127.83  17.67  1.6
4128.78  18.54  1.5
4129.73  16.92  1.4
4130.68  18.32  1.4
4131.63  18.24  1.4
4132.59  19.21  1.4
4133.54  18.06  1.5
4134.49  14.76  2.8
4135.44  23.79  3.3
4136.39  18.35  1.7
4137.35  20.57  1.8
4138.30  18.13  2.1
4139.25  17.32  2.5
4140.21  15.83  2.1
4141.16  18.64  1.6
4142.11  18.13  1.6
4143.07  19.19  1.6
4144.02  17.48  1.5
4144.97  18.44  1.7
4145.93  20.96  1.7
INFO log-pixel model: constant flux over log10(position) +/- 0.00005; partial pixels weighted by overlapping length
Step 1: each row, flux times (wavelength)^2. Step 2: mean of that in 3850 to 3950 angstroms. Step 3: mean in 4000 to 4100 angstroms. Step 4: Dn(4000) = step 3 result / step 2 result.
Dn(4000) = 1.67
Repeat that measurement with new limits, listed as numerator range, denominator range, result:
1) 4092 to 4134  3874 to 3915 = 1.57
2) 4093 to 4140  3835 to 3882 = 1.74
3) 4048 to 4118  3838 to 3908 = 1.68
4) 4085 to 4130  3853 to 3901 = 1.67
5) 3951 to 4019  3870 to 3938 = 1.32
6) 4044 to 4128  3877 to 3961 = 1.61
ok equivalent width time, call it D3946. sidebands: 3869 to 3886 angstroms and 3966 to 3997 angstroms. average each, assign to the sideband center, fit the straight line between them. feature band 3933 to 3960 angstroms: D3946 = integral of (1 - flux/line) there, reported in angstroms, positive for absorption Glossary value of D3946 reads 2.2 angstroms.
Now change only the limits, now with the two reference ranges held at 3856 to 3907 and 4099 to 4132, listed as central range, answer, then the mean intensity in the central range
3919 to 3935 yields 3.2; 11.2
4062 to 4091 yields -2.7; 19.4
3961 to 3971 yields 4.4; 8.44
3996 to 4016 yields -4.5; 19.6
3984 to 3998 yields -2.6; 18.5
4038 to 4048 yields -1.9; 20.2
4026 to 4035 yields -1.8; 19.9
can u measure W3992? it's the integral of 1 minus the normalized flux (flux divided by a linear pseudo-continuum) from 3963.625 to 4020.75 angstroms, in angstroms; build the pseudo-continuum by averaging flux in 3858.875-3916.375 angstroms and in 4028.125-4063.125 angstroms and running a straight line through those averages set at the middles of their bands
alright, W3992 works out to 4.6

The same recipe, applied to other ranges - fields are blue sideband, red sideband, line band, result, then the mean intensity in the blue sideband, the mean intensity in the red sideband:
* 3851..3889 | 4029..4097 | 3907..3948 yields 6.2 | 12.7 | 19.5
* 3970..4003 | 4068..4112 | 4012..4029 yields -4.1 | 15.9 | 18.5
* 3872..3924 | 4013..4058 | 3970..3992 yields 4.1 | 13.5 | 20.3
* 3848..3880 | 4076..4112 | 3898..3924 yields -1.7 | 13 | 18.1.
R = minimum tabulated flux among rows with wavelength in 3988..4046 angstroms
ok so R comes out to 16.5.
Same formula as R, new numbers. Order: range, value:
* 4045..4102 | 13.72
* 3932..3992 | 5.112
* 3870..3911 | 9.189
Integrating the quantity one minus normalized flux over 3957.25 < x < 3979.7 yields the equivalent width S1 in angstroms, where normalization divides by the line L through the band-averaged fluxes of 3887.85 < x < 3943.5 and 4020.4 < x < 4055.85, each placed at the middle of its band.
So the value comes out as 7.4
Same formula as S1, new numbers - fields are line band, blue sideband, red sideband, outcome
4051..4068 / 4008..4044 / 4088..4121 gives 0.4 angstroms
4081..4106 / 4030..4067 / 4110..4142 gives 2.1 angstroms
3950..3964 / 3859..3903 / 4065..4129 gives 0.5 angstroms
